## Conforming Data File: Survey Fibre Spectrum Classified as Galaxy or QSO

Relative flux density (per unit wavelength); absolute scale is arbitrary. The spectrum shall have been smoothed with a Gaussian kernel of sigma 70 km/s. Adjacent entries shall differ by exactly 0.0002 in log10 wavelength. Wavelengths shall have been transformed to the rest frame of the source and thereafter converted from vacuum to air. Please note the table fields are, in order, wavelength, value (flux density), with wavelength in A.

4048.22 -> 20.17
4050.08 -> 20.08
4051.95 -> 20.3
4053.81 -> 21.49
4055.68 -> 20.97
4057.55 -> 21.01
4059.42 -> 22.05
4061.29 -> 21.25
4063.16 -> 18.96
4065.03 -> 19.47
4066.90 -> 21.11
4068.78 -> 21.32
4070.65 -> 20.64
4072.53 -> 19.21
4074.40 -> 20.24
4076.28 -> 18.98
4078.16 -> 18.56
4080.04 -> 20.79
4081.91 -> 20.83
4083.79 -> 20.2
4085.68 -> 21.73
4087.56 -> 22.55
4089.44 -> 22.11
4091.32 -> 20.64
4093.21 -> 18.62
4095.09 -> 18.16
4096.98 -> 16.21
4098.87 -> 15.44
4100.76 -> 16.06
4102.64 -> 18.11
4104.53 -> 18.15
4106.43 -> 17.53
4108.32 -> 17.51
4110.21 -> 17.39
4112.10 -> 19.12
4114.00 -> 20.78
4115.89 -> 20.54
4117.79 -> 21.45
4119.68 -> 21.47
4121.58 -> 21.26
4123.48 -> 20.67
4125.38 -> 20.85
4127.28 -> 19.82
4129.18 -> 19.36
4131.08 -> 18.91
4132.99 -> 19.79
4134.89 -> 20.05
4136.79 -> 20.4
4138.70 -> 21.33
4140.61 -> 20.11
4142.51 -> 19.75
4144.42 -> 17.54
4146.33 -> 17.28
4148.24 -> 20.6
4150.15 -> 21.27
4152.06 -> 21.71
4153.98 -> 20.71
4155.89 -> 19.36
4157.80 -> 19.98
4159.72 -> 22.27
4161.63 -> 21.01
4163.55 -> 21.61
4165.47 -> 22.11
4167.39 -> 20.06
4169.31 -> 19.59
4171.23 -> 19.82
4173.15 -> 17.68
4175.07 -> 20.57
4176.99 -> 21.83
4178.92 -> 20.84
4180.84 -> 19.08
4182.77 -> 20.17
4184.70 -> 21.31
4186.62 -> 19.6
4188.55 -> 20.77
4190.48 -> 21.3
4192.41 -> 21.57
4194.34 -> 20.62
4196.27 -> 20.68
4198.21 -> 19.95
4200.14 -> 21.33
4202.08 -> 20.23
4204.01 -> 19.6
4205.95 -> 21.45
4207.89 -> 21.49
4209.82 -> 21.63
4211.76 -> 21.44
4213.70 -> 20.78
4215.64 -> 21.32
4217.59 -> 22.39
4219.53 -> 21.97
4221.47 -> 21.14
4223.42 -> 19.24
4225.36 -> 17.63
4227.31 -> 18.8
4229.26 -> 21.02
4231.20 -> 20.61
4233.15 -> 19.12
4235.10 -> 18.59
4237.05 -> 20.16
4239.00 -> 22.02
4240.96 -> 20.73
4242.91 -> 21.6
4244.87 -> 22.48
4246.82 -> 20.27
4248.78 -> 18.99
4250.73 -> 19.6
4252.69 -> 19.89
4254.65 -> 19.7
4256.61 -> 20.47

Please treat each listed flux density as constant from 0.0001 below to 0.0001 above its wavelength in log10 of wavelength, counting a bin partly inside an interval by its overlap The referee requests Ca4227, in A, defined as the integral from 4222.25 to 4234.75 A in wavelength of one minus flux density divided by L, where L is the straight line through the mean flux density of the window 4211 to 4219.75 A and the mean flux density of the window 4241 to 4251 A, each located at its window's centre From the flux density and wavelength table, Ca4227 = 1.1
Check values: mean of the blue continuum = 21.5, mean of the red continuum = 20.7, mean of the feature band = 19.4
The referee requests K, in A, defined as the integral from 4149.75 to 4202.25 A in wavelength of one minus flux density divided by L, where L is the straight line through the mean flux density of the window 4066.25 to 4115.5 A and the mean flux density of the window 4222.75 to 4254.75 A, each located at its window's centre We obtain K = -2.3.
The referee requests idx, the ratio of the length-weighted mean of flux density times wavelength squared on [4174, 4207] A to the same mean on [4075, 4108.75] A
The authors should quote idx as 1.14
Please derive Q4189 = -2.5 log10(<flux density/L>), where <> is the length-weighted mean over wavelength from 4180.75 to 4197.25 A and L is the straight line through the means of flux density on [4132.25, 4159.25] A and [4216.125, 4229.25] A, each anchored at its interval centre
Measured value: -0.02 mag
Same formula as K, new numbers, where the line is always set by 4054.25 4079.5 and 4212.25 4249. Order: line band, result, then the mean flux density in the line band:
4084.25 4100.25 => 0.8 A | 19.4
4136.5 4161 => 0.3 A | 20.2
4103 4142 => 1.1 A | 19.8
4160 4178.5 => -0.1 A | 20.6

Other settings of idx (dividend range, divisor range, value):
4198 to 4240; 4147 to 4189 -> 1.03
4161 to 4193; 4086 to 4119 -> 1.12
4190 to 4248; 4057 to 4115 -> 1.13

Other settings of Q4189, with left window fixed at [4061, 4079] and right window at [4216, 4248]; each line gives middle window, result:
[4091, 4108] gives 0.14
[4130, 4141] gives 0.00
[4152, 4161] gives -0.03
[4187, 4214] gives -0.03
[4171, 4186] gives 0.01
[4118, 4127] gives -0.05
